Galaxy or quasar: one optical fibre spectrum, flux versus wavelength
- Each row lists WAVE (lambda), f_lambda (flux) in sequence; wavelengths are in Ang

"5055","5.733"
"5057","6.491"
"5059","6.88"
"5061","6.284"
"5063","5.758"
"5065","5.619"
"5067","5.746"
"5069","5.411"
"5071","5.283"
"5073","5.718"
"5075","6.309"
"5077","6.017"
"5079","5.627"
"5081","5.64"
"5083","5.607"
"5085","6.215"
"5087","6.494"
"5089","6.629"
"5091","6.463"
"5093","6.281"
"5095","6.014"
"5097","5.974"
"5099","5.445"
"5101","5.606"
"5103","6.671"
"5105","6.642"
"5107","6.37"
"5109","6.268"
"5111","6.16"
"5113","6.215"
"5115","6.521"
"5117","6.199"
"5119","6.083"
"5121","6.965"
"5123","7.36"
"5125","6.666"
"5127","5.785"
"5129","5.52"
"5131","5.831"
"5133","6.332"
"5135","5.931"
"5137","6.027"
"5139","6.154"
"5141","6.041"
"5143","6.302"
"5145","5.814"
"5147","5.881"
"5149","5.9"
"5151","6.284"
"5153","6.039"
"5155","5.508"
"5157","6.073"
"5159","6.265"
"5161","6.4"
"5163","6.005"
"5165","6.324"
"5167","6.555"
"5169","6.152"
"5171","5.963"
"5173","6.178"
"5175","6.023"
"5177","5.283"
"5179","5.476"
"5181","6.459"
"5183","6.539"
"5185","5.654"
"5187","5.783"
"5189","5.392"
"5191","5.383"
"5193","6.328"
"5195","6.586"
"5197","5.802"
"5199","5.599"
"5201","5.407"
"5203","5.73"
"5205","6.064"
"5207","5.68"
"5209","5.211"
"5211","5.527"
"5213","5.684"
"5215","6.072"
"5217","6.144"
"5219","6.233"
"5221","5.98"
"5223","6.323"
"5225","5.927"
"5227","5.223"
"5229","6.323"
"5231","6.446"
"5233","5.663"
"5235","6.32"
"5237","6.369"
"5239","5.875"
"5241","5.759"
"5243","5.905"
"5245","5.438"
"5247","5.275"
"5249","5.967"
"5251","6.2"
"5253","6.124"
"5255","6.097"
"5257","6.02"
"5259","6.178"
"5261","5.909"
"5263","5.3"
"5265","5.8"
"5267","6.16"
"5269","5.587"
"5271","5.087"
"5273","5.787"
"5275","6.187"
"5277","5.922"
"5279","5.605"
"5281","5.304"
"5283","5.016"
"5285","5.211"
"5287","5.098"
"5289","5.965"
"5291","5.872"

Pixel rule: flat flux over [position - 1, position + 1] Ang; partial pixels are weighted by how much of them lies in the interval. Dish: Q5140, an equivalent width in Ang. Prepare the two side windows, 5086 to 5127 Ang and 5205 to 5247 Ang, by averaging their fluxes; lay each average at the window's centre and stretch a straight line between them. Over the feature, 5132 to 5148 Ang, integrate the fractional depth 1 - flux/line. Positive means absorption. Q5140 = 0.4 Ang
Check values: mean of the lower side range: 6.34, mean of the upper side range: 5.89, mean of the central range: 6.06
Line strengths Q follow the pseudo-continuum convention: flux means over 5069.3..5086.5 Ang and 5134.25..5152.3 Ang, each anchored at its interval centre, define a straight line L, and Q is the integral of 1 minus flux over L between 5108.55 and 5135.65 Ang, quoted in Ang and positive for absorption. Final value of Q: -1.4 Ang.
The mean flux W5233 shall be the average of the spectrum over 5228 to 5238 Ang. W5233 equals 6.22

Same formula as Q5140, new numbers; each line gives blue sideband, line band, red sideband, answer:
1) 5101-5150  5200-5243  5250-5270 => 0.8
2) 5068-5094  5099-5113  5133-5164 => -0.5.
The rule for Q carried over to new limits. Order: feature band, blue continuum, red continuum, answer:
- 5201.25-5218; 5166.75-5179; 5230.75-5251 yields 0.49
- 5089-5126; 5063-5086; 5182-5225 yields -3.59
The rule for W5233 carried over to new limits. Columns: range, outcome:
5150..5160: 6.03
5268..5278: 5.71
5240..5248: 5.59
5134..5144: 6.09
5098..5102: 5.53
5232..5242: 6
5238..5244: 5.85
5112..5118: 6.31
